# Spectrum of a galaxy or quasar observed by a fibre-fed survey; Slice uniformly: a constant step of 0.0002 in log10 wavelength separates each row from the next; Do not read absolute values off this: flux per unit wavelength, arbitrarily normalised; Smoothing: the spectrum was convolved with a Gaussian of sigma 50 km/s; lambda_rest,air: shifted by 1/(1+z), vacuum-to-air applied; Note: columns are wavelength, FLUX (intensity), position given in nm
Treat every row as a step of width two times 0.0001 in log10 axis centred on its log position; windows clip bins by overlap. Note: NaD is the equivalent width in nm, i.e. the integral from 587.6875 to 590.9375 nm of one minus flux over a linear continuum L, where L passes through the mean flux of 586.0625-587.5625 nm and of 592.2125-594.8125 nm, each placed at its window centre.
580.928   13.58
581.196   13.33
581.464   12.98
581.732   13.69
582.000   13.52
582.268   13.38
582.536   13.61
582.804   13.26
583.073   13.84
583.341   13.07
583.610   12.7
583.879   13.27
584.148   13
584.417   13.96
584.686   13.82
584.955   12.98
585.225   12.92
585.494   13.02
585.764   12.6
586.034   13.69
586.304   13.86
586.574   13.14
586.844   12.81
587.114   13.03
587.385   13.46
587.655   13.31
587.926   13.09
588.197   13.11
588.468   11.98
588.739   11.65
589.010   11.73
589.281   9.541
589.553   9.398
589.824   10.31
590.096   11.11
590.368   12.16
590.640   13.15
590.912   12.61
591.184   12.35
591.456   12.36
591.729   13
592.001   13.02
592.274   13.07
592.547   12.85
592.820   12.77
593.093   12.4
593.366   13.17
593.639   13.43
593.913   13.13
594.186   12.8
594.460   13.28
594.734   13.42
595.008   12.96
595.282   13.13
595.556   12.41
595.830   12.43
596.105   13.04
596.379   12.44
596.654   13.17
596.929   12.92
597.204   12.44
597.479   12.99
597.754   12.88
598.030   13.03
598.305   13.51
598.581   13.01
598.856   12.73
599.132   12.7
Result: 0.37 nm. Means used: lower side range 13.3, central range 11.7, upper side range 13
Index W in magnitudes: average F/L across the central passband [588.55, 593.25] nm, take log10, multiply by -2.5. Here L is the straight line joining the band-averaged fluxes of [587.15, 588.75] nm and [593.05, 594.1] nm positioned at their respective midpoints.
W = 0.09 mag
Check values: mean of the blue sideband 12.9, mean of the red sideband 13.1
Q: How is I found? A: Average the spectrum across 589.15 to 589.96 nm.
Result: 9.75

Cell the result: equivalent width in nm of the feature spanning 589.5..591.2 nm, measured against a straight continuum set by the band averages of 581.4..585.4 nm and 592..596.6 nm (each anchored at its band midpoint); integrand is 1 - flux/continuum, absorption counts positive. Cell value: 0.19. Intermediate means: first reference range 13.3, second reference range 12.9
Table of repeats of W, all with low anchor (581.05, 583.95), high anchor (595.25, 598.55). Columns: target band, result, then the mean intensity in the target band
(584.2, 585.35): -0.01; 13.4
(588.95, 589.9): 0.28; 10.1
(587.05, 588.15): 0.00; 13.2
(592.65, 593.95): 0.00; 13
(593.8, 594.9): -0.02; 13.2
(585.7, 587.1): 0.00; 13.2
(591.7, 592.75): 0.00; 13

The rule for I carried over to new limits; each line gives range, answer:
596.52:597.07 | 13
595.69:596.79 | 12.8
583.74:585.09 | 13.4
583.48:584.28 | 13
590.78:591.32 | 12.5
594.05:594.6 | 13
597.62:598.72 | 13.1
